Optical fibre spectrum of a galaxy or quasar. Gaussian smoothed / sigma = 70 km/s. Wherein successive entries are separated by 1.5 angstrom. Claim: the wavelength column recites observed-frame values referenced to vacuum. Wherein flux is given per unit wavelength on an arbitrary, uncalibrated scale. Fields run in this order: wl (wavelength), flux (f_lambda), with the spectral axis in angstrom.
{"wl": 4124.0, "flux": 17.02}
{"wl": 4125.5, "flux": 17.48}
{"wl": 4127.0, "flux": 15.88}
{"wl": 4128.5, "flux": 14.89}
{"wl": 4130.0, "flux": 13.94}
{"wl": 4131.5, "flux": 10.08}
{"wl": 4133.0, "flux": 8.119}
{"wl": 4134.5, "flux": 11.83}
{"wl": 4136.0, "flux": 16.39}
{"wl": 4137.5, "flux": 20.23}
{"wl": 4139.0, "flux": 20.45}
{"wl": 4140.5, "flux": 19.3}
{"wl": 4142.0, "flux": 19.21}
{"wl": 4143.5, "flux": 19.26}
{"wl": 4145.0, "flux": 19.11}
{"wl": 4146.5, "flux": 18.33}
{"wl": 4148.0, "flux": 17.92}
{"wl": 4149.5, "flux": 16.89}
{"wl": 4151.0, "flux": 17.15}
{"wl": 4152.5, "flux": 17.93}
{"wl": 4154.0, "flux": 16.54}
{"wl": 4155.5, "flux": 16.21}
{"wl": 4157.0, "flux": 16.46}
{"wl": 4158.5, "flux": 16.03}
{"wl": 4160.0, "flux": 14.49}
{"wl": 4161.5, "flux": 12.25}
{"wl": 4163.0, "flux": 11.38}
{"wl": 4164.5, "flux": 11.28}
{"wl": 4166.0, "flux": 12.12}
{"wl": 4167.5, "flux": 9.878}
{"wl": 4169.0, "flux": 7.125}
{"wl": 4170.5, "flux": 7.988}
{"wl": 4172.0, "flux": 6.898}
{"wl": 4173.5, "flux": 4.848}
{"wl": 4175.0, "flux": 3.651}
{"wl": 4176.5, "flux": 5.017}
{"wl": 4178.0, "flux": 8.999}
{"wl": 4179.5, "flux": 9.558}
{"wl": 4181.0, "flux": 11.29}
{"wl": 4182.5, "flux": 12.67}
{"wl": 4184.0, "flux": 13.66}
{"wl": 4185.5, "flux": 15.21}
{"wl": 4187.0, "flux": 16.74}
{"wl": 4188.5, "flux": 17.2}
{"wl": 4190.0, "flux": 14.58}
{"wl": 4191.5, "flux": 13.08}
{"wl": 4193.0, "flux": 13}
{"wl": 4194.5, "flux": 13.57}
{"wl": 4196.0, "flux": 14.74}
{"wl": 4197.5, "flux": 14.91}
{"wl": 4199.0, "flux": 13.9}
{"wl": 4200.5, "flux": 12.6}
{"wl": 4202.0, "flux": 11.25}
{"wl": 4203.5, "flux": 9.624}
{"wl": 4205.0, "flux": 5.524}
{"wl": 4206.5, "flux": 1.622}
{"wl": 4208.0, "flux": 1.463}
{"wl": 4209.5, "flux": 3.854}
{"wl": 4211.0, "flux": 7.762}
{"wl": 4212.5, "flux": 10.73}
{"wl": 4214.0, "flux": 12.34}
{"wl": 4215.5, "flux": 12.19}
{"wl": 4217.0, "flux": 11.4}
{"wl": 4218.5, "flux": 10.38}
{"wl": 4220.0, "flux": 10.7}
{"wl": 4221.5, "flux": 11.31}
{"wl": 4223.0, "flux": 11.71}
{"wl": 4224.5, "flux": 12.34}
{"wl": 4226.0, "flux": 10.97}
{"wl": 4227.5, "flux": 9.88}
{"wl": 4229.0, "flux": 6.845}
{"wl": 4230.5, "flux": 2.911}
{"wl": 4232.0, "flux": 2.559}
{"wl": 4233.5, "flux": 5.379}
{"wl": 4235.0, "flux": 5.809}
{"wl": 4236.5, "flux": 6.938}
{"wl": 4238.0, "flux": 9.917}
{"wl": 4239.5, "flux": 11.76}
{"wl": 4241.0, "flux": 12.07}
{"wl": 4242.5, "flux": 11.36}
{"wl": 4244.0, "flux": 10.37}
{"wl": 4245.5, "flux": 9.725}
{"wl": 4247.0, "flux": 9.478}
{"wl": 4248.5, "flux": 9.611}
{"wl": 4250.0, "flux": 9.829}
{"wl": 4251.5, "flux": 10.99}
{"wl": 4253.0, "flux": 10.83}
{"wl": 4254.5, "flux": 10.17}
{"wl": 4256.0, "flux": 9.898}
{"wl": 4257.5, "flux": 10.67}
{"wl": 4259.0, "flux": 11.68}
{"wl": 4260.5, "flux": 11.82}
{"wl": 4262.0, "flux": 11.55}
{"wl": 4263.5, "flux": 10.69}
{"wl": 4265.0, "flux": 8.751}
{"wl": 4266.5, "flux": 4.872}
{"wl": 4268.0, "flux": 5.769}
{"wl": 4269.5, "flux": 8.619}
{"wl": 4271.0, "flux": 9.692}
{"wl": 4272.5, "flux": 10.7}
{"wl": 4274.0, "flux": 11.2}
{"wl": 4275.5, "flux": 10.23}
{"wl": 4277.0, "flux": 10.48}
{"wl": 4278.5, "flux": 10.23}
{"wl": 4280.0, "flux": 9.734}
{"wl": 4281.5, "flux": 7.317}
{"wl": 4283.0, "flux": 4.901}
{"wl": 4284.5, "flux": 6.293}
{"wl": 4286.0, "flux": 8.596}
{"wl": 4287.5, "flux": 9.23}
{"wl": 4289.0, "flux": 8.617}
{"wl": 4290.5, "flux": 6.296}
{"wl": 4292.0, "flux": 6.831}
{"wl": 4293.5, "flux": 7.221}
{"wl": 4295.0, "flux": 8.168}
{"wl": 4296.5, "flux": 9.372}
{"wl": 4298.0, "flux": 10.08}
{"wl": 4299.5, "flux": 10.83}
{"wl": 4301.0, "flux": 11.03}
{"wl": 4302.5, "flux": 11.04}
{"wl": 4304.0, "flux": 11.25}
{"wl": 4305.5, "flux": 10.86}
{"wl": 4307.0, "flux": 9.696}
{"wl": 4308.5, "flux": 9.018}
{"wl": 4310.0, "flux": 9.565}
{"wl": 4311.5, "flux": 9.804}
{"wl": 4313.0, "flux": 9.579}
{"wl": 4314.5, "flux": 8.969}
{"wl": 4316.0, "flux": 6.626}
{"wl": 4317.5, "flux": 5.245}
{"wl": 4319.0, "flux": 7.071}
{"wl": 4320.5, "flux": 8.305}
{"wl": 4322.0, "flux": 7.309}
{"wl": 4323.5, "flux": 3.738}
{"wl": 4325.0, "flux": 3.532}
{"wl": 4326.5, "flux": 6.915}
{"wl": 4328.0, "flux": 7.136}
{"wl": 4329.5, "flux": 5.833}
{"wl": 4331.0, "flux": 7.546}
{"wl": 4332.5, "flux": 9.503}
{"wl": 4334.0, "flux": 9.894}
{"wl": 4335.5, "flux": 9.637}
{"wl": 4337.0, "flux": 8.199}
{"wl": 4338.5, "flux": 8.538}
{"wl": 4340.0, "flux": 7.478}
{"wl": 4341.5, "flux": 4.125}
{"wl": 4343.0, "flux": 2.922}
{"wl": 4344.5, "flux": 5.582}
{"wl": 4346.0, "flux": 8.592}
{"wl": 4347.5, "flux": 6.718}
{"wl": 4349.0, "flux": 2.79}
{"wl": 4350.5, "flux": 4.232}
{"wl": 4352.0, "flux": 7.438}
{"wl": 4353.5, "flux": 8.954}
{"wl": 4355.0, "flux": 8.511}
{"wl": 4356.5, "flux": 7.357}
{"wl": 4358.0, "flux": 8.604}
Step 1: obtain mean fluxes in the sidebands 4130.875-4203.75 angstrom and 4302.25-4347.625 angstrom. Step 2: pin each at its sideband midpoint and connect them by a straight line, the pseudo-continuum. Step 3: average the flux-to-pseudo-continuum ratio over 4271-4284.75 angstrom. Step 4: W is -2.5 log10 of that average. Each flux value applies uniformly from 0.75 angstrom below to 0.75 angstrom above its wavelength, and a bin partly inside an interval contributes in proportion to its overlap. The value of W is 0.04 mag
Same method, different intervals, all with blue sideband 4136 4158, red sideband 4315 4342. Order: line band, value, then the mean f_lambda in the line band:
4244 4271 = 0.17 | 9.72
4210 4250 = 0.35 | 9.45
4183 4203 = 0.09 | 14.1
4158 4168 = 0.35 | 12.5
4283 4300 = 0.14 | 8.13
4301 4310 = -0.22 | 10.4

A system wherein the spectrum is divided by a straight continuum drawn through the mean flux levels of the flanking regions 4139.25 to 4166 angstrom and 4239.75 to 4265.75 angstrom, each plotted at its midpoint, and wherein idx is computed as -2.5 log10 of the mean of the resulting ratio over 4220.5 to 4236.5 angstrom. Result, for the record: 0.45 mag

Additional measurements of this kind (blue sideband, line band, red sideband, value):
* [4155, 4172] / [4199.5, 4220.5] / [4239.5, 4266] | 0.28 mag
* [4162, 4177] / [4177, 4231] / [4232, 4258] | -0.24 mag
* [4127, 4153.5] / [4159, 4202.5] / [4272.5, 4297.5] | 0.22 mag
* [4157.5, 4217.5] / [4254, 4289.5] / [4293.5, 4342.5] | -0.01 mag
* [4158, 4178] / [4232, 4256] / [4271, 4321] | -0.04 mag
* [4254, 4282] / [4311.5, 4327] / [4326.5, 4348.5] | 0.15 mag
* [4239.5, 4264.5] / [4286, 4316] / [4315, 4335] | -0.15 mag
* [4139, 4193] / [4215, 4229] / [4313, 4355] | 0.03 mag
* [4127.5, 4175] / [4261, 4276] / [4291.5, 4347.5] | 0.07 mag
